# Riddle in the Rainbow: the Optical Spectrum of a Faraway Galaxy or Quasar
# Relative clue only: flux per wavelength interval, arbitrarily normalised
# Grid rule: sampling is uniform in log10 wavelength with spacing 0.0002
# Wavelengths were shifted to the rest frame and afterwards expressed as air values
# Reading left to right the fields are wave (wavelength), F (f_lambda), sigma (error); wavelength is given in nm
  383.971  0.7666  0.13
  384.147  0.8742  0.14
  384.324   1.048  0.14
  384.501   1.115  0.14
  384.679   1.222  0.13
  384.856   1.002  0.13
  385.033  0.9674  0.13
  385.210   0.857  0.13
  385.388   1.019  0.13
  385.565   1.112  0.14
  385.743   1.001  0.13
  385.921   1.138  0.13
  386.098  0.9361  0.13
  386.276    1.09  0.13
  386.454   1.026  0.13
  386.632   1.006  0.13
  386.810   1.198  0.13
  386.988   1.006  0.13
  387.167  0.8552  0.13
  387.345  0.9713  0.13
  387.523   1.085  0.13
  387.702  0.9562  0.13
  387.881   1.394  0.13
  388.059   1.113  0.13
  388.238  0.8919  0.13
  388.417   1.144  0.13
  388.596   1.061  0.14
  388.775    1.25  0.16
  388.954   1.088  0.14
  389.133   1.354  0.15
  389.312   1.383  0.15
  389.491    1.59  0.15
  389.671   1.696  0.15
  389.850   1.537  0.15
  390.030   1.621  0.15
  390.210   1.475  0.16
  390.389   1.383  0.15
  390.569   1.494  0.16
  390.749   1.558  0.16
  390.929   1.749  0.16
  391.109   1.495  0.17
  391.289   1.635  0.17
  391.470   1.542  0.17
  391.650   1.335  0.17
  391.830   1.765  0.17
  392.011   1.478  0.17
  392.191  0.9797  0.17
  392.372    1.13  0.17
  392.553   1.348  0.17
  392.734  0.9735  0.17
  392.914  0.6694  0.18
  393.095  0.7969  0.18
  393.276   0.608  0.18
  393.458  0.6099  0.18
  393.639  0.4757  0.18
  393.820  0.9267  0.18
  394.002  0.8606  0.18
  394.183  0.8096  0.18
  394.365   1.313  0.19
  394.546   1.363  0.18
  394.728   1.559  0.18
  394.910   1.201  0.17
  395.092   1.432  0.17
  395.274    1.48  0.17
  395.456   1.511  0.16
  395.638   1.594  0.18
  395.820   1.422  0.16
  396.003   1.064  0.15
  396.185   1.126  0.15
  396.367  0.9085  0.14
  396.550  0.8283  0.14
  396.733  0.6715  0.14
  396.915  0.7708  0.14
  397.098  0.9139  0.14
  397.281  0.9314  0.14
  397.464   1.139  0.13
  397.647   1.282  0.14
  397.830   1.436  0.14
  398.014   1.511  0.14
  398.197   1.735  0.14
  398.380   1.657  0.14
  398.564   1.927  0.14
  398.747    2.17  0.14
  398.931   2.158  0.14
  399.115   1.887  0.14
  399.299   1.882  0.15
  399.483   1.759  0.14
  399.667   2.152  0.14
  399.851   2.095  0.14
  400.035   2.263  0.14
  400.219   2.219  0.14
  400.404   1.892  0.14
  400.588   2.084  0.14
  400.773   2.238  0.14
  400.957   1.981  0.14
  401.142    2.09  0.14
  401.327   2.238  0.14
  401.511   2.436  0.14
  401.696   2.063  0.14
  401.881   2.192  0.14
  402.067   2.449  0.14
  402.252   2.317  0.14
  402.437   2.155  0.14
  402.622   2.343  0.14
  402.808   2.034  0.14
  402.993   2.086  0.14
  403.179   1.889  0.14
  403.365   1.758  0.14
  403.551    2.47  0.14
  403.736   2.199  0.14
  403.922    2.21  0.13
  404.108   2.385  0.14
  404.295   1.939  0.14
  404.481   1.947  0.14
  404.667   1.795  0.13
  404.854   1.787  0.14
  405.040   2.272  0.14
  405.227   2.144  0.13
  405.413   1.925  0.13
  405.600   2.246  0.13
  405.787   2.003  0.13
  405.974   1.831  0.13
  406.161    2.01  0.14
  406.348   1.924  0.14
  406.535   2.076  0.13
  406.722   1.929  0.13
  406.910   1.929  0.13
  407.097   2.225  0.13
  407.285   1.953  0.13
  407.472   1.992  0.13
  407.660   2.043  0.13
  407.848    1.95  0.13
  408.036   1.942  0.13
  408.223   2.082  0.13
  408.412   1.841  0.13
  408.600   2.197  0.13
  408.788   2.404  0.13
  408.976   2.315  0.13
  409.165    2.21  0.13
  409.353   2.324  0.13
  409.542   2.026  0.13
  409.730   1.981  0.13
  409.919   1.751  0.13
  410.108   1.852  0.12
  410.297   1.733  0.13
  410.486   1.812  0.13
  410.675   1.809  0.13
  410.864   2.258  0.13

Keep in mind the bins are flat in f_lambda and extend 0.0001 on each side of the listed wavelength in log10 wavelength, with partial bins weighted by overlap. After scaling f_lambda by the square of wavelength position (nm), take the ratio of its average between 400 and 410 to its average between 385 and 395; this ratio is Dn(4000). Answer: 1.91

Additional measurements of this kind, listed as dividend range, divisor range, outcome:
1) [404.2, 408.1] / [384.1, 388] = 2.12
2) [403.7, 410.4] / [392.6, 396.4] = 1.99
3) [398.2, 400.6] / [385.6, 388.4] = 2.03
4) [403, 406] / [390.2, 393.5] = 1.73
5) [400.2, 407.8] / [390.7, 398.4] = 1.83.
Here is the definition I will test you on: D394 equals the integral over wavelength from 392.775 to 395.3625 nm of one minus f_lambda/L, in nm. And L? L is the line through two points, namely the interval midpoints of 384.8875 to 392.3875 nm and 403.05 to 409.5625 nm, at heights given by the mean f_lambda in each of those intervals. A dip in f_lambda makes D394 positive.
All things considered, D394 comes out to 0.86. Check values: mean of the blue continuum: 1.25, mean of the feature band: 1.01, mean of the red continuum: 2.06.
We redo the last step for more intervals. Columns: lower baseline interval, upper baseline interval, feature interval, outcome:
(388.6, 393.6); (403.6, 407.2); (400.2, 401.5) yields -0.22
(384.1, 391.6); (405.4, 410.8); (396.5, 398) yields 0.53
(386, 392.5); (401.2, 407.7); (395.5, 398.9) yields 0.82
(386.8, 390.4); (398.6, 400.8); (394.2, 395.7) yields 0.27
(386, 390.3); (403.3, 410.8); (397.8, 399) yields -0.12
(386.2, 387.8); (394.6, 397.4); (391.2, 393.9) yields 0.05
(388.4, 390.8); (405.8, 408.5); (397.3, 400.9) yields -0.27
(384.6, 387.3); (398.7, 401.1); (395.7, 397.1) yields 0.64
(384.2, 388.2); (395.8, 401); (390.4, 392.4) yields -0.31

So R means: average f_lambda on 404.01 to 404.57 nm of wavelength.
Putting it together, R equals 2.09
